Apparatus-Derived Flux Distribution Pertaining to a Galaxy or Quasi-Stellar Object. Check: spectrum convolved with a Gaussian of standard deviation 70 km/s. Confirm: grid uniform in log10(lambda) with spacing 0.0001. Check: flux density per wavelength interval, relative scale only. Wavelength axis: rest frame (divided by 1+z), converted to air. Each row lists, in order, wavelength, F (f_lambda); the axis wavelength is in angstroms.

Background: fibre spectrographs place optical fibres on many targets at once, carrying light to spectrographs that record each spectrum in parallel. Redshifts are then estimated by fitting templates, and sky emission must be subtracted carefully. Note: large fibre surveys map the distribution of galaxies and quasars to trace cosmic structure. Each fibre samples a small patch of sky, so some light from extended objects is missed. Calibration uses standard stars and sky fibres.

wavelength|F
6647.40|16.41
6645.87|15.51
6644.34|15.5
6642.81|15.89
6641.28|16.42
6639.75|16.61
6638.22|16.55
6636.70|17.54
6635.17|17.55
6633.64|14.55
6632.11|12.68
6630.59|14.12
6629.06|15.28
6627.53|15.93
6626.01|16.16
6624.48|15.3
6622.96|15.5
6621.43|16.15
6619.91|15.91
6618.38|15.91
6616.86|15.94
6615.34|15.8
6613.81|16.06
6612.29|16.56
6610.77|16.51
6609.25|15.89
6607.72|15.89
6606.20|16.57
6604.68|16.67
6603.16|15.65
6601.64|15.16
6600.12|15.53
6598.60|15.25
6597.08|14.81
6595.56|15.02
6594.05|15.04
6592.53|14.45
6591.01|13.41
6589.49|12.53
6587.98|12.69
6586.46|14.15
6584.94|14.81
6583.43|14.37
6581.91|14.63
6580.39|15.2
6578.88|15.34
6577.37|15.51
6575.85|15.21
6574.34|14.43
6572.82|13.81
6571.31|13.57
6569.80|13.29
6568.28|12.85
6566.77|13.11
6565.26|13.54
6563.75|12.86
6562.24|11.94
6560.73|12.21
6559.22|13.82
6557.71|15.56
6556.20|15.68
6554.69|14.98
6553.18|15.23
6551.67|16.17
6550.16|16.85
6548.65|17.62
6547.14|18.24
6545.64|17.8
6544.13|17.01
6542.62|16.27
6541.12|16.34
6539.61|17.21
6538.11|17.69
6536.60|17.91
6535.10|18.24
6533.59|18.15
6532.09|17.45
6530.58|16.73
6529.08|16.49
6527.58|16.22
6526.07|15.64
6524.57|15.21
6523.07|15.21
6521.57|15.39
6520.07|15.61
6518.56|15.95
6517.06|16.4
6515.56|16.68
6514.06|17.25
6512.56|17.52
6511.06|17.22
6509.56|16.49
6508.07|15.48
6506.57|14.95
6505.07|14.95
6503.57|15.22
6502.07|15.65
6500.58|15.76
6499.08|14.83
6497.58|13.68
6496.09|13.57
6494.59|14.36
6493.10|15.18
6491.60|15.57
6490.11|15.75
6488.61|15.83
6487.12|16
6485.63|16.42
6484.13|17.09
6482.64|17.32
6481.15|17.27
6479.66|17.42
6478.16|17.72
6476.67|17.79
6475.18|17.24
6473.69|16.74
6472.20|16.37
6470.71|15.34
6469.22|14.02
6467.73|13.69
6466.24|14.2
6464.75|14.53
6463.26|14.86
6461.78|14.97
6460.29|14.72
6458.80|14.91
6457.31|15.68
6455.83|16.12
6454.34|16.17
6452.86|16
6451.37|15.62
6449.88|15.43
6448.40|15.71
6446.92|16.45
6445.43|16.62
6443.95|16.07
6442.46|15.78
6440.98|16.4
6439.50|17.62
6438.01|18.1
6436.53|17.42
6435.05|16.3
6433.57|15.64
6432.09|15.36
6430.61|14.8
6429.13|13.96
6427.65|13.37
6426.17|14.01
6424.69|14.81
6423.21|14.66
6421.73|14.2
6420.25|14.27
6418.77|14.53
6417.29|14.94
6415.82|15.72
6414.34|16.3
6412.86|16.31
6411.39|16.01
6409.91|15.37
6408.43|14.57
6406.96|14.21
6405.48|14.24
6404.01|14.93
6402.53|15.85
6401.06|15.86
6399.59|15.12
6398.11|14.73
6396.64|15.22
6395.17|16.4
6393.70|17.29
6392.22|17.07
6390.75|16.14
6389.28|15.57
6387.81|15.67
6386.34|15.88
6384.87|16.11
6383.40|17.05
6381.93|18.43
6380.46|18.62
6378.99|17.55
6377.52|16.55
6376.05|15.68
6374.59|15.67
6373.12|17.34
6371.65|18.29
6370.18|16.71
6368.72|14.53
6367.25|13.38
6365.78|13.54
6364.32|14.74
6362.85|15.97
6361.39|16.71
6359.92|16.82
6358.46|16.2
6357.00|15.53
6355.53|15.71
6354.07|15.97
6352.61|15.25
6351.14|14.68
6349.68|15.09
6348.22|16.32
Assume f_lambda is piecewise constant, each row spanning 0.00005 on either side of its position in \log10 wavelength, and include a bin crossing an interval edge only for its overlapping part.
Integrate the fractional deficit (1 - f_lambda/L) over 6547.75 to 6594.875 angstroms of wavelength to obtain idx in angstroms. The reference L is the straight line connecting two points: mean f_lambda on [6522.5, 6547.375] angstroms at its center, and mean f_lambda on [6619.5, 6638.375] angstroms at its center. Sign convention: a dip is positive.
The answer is 5.9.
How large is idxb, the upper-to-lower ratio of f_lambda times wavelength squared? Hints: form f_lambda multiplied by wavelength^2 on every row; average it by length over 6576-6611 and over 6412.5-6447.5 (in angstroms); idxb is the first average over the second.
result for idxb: 1.0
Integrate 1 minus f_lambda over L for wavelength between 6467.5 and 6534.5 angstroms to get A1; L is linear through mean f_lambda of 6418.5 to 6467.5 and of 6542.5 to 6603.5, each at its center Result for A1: -4.1 angstroms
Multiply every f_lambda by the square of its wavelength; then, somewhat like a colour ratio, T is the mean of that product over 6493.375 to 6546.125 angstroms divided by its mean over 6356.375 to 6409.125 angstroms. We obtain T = 1.06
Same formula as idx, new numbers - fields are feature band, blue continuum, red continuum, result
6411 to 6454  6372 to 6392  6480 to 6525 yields 1.9 angstroms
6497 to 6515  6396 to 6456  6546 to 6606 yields -0.9 angstroms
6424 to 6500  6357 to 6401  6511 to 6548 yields 3.7 angstroms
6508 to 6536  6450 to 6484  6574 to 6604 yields -2.2 angstroms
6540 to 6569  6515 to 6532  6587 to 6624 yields 1.1 angstroms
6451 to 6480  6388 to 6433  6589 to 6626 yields -0.7 angstroms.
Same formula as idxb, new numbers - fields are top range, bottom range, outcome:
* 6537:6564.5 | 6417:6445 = 1.06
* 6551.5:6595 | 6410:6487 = 0.93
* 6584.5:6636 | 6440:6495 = 1.00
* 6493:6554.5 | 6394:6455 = 1.08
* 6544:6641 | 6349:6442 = 1.02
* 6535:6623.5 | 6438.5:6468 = 1.02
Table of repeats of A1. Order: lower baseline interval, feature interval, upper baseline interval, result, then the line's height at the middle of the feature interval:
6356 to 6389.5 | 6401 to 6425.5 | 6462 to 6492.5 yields 1.6 angstroms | 16.1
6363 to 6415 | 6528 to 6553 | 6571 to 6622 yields -3.0 angstroms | 15.3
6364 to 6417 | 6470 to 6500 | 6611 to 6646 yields -0.4 angstroms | 15.9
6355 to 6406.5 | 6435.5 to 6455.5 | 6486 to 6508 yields -1.1 angstroms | 15.5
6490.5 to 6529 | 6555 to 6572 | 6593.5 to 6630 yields 2.3 angstroms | 15.7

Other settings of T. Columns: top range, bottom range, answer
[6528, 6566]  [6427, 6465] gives 1.05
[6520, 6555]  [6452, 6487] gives 1.07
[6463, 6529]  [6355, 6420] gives 1.03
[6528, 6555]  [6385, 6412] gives 1.14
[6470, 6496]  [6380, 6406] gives 1.04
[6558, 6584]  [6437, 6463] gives 0.90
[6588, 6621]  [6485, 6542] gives 0.99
